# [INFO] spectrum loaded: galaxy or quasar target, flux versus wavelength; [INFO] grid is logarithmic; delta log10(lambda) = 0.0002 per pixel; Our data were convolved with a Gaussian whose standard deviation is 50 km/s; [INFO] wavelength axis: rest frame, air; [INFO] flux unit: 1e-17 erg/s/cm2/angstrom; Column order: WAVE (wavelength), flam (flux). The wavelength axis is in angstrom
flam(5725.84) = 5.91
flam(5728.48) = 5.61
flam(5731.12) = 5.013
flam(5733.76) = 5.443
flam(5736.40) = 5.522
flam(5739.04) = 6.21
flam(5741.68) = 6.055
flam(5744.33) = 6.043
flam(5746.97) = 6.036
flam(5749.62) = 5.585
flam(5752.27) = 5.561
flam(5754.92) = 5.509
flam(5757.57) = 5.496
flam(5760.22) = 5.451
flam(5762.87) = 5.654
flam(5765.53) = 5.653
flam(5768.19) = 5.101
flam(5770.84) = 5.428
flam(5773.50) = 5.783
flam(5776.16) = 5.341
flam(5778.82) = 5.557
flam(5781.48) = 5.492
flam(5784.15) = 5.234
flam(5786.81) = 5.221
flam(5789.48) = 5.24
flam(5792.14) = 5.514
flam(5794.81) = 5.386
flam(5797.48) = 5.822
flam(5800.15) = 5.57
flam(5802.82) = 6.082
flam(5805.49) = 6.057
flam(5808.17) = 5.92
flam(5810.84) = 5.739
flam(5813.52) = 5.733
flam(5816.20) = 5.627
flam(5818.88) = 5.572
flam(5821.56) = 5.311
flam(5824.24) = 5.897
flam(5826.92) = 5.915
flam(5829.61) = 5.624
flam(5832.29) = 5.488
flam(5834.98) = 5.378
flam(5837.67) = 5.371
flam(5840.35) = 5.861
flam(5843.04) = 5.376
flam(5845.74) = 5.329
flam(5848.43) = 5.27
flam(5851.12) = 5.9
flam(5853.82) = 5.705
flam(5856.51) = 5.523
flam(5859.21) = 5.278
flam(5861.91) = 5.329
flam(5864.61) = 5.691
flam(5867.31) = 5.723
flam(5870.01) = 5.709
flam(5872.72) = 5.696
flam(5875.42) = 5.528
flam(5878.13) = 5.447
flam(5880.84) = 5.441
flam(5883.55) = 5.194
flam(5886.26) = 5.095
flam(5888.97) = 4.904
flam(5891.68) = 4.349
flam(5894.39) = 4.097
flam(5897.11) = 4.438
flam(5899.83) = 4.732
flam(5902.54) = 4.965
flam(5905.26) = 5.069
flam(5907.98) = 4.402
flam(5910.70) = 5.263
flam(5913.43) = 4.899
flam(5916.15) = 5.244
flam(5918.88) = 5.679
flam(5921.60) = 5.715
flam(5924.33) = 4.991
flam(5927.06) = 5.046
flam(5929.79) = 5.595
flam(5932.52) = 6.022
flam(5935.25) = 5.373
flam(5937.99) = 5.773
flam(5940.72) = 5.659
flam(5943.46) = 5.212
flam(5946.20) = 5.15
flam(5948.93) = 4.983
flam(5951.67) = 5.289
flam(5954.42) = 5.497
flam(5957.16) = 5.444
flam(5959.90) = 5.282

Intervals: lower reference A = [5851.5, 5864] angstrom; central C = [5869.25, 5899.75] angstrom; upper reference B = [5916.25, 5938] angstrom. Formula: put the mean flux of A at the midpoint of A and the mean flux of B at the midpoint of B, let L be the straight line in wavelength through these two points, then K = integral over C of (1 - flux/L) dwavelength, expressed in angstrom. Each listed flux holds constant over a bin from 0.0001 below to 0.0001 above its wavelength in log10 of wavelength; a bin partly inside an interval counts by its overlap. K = 2.5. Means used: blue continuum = 5.51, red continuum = 5.49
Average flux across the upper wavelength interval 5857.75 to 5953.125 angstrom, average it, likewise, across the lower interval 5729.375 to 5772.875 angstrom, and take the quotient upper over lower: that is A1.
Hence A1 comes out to 0.9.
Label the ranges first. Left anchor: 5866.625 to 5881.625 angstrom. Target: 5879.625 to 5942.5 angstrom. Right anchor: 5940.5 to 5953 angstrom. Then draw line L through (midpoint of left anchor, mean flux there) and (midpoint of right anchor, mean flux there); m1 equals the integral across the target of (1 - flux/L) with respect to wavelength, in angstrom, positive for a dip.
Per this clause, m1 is 3.11 angstrom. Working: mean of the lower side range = 5.59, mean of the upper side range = 5.22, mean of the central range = 5.13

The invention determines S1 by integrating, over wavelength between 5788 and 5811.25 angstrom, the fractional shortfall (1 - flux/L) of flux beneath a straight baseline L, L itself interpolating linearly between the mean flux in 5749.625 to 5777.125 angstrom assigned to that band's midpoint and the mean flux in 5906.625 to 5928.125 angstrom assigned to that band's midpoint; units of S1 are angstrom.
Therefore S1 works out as -1.2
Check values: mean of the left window 5.5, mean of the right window 5.16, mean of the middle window 5.7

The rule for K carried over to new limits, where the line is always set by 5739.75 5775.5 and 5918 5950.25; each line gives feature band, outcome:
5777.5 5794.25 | 0.7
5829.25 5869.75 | 0.1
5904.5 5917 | 1.1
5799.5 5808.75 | -0.6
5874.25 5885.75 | 0.3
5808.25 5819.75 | -0.2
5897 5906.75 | 1.1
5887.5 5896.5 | 1.7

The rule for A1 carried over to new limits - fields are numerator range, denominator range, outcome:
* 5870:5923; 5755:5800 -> 0.93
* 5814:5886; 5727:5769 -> 0.98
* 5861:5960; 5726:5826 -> 0.93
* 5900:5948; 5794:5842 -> 0.93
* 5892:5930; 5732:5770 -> 0.88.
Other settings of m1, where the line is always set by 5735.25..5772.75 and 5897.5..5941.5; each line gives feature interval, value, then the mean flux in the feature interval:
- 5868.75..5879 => -0.44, 5.6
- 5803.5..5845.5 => -1.25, 5.65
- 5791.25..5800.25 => -0.02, 5.57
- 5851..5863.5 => -0.24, 5.51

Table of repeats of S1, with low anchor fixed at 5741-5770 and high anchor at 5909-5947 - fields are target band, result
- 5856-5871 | -0.1 angstrom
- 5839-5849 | 0.1 angstrom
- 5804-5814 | -0.6 angstrom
